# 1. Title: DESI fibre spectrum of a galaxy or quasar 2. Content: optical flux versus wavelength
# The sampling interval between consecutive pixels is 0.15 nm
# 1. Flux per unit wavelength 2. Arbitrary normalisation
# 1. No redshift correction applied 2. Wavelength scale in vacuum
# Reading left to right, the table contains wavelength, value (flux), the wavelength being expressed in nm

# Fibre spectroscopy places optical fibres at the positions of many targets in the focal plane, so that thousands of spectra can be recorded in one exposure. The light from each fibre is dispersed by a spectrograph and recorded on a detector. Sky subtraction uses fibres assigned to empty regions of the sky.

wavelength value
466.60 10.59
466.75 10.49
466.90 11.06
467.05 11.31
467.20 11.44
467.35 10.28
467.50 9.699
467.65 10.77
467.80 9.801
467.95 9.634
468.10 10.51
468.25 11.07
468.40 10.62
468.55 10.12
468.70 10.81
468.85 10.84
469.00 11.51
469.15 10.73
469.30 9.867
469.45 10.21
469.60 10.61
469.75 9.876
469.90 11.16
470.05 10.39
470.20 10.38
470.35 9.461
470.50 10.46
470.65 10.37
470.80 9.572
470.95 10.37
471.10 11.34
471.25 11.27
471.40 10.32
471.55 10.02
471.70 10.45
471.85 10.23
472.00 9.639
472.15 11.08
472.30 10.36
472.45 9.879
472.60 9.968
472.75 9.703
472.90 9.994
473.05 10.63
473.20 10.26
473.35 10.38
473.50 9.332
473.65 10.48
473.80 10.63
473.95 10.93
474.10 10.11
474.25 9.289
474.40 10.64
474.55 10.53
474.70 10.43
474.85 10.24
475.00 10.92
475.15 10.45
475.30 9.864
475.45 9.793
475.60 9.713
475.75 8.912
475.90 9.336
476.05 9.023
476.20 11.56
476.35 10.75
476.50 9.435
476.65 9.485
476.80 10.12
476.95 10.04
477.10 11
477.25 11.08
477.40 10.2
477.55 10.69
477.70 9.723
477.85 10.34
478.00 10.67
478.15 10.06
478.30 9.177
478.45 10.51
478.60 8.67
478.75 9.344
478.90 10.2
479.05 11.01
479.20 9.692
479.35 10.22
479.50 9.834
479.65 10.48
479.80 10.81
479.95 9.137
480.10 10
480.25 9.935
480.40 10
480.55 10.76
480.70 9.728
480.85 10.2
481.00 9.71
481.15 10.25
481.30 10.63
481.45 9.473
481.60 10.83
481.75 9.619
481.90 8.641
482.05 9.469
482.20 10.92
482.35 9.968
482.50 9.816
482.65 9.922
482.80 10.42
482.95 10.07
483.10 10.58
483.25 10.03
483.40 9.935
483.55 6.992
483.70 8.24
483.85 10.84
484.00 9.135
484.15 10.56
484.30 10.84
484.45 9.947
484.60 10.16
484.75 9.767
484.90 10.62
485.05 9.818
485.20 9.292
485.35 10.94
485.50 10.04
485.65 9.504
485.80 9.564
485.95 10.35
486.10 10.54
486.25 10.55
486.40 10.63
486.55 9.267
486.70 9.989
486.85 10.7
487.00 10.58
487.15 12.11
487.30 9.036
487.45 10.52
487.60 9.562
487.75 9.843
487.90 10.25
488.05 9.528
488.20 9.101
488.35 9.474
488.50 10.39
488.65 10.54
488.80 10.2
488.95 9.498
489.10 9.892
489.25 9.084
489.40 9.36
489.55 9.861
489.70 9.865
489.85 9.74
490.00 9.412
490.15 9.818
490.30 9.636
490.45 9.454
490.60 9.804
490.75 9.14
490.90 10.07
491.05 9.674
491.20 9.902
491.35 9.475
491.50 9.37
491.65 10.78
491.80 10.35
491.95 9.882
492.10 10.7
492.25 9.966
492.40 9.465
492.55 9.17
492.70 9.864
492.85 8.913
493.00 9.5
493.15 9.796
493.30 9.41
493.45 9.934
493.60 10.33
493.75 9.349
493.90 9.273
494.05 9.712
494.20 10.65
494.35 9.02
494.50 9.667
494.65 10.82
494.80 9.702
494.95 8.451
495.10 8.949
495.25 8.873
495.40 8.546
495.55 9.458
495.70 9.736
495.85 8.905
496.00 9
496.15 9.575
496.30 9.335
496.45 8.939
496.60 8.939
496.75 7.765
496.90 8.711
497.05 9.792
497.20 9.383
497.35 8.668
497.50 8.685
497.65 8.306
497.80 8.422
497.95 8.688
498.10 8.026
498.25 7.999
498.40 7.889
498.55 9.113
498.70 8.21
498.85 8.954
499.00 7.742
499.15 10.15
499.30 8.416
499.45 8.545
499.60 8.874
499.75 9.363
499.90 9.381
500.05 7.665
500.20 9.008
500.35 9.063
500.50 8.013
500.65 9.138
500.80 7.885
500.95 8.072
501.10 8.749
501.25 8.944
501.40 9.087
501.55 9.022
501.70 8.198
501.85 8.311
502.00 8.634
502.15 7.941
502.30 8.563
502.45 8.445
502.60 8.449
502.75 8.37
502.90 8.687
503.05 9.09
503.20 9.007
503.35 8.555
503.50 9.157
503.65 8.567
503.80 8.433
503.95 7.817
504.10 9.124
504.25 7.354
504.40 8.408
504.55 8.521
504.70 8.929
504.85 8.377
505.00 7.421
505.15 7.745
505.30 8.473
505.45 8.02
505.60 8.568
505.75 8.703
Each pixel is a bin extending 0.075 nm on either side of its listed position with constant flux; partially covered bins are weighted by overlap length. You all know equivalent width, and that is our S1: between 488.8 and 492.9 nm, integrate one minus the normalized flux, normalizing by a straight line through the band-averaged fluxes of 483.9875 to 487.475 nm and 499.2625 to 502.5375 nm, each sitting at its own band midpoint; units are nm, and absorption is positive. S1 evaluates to -0.03 nm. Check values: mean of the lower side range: 10.2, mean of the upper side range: 8.61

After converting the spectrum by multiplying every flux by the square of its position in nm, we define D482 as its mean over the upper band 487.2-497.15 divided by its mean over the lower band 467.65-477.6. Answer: 1.01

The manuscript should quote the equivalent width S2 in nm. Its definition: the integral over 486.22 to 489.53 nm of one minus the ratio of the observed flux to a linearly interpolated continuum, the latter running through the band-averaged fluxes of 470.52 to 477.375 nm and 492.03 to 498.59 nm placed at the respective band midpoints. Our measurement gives -0.15 nm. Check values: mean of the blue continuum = 10.2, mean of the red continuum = 9.21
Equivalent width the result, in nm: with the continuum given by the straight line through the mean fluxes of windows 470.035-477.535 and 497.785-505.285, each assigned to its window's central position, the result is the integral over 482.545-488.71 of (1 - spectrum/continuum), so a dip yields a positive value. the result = -0.328 nm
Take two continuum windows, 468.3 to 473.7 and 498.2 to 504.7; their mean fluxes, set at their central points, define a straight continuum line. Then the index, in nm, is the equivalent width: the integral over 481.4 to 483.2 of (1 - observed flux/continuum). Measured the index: -0.05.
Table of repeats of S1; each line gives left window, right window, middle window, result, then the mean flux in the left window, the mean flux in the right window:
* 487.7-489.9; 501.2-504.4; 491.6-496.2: -0.13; 9.77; 8.55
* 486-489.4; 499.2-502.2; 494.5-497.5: 0.00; 10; 8.63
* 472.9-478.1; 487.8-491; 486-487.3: -0.08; 10.2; 9.72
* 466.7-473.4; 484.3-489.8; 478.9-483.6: 0.08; 10.4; 10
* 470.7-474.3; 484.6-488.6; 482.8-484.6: 0.06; 10.3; 10.1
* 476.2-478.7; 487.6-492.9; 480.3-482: 0.01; 10.2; 9.76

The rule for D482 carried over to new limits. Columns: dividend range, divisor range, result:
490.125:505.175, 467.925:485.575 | 0.97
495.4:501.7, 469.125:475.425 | 0.95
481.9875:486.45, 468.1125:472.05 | 1.01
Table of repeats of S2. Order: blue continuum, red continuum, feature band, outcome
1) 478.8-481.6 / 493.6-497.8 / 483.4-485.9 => 0.021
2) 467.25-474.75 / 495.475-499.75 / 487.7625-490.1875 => -0.117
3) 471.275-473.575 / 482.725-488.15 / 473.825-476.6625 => 0.012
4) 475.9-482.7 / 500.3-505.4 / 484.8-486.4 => -0.083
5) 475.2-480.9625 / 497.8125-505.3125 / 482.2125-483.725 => 0.005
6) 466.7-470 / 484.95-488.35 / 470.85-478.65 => 0.147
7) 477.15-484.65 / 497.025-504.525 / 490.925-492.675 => -0.125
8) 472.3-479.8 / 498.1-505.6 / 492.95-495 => -0.157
